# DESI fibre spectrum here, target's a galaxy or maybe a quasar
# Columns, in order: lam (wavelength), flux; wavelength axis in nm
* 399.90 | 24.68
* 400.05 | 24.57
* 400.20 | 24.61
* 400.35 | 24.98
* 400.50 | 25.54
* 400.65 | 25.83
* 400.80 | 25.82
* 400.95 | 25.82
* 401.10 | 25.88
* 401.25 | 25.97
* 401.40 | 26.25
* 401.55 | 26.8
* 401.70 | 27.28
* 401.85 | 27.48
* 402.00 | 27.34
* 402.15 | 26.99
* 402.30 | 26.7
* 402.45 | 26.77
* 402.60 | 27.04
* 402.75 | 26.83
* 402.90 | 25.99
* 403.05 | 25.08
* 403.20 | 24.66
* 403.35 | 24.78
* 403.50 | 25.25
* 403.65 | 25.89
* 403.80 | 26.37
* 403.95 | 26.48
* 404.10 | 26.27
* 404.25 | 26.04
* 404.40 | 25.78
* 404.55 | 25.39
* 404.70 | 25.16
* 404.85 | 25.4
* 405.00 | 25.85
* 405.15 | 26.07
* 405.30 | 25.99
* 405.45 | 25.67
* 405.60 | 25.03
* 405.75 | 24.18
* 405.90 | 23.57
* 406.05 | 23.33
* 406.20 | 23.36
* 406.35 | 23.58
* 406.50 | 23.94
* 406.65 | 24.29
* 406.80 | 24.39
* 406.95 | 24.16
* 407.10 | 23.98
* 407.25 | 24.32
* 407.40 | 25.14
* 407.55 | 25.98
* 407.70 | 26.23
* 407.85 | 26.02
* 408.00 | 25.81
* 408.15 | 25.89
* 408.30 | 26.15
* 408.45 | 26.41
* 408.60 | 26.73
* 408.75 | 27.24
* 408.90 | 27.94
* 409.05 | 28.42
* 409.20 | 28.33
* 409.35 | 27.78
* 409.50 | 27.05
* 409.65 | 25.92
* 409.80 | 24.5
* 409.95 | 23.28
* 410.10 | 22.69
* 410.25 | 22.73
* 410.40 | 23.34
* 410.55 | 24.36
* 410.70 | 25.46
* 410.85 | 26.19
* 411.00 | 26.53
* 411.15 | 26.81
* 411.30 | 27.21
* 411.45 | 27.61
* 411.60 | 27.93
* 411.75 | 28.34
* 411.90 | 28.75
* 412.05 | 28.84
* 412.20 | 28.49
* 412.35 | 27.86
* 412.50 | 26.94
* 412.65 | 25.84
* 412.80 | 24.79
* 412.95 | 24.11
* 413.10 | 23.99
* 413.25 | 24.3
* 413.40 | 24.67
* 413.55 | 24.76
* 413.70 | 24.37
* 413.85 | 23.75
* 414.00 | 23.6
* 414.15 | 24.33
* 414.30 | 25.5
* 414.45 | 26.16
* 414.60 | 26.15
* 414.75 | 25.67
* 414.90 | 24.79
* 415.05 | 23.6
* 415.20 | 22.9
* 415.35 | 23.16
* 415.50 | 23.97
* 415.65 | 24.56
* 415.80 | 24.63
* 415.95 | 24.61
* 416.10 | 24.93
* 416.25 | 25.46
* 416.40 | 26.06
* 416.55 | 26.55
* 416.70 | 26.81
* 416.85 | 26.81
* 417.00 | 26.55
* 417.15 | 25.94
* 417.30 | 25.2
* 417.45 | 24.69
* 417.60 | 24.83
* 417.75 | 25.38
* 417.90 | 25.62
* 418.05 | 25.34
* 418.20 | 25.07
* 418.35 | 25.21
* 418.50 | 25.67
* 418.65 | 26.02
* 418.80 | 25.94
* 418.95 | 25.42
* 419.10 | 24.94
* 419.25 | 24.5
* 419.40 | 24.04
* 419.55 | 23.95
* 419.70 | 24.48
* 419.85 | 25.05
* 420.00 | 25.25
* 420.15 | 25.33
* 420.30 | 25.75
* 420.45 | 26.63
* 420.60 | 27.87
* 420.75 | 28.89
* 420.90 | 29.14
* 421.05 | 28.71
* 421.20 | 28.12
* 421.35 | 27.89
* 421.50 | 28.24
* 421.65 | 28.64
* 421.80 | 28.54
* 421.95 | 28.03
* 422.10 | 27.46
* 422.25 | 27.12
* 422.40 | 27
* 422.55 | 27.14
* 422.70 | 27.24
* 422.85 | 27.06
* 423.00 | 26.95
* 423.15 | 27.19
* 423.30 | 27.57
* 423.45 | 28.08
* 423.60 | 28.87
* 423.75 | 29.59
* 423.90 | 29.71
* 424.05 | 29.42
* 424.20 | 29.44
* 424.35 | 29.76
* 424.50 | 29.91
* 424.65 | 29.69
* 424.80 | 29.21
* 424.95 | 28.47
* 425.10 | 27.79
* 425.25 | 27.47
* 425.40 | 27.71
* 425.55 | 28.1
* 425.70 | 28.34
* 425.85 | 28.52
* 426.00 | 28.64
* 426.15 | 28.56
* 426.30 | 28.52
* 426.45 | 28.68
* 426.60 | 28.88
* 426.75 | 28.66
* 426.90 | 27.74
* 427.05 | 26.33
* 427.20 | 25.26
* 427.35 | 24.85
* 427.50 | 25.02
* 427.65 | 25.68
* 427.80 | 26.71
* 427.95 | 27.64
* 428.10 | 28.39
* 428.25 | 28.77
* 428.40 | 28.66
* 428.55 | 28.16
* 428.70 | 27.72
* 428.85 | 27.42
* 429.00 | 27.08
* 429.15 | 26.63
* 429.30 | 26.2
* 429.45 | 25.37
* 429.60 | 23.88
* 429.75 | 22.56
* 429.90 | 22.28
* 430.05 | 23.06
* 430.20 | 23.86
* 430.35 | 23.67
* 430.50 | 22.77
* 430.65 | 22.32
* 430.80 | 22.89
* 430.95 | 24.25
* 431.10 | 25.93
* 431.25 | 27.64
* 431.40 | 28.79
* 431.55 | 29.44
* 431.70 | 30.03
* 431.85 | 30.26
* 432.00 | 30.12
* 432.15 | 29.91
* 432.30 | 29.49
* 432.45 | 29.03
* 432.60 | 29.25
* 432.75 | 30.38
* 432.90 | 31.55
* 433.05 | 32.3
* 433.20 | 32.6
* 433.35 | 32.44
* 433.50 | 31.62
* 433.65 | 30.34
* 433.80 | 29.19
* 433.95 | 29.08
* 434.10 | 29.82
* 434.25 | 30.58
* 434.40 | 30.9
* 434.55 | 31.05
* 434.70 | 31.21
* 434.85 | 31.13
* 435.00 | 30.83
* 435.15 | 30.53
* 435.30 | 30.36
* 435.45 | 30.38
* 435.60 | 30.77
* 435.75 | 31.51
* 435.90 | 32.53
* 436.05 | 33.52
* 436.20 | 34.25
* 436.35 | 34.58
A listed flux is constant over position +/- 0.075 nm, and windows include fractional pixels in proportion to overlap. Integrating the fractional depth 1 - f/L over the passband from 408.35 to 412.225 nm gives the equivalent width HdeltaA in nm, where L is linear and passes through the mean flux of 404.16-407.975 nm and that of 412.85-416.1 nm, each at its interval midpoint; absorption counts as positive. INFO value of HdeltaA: -0.28 nm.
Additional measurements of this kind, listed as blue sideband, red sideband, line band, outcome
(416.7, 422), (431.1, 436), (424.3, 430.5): 0.34 nm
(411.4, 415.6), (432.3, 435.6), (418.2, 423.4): 0.13 nm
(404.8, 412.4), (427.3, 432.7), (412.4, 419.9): 0.29 nm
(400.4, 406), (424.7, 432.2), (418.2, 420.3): 0.11 nm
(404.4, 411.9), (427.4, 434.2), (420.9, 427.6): -0.26 nm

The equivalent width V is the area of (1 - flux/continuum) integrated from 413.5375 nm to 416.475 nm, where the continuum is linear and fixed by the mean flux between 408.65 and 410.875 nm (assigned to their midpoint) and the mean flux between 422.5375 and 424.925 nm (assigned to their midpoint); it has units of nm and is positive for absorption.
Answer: 0.23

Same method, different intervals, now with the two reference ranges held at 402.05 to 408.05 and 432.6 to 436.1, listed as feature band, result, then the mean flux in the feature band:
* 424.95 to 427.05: 0.08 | 28.2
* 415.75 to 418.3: 0.19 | 25.6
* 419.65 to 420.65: 0.09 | 25.7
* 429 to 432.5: 0.49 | 26.1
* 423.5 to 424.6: -0.02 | 29.5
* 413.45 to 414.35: 0.09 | 24.4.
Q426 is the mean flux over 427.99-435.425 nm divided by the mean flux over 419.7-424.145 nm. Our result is 1.02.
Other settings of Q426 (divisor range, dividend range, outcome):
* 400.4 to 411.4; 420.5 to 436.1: 1.10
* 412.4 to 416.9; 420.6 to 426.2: 1.14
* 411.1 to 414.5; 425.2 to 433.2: 1.05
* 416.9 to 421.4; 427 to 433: 1.03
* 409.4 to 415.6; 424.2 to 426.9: 1.13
